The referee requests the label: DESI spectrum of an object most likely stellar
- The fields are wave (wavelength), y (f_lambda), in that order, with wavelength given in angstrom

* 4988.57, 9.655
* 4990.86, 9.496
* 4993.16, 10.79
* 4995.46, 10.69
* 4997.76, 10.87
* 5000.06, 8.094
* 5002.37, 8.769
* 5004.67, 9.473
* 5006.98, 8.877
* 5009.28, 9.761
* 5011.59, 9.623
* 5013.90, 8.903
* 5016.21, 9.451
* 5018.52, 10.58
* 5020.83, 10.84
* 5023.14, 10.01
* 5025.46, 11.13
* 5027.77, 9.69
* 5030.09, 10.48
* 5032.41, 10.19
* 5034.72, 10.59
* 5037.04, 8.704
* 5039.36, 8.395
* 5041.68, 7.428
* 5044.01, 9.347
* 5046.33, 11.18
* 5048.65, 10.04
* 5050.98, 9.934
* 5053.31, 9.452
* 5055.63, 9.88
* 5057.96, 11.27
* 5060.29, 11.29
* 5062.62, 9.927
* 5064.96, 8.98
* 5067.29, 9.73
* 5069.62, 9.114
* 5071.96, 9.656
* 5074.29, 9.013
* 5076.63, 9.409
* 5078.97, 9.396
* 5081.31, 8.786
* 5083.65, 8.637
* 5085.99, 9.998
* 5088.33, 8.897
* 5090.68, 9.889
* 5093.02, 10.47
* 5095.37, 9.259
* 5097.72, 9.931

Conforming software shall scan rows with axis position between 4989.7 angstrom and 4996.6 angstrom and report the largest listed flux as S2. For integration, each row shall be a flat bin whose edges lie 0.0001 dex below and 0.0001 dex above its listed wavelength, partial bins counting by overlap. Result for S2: 10.79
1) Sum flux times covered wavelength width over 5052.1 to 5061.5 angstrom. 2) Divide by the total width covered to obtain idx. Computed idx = 10.5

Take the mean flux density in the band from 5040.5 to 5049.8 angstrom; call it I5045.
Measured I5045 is 9.5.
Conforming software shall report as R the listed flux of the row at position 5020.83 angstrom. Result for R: 10.84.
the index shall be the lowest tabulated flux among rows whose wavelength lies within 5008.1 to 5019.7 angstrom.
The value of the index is 8.903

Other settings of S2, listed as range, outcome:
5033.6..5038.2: 10.59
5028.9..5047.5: 11.18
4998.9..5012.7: 9.761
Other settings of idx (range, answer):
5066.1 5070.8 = 9.42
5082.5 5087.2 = 9.33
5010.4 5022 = 9.88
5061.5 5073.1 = 9.47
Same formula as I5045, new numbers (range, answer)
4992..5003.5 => 9.84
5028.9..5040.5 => 9.67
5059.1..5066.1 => 10.1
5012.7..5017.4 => 9.19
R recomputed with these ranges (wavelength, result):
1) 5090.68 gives 9.889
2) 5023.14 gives 10.01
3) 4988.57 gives 9.655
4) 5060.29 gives 11.29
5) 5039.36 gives 8.395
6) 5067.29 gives 9.73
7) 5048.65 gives 10.04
